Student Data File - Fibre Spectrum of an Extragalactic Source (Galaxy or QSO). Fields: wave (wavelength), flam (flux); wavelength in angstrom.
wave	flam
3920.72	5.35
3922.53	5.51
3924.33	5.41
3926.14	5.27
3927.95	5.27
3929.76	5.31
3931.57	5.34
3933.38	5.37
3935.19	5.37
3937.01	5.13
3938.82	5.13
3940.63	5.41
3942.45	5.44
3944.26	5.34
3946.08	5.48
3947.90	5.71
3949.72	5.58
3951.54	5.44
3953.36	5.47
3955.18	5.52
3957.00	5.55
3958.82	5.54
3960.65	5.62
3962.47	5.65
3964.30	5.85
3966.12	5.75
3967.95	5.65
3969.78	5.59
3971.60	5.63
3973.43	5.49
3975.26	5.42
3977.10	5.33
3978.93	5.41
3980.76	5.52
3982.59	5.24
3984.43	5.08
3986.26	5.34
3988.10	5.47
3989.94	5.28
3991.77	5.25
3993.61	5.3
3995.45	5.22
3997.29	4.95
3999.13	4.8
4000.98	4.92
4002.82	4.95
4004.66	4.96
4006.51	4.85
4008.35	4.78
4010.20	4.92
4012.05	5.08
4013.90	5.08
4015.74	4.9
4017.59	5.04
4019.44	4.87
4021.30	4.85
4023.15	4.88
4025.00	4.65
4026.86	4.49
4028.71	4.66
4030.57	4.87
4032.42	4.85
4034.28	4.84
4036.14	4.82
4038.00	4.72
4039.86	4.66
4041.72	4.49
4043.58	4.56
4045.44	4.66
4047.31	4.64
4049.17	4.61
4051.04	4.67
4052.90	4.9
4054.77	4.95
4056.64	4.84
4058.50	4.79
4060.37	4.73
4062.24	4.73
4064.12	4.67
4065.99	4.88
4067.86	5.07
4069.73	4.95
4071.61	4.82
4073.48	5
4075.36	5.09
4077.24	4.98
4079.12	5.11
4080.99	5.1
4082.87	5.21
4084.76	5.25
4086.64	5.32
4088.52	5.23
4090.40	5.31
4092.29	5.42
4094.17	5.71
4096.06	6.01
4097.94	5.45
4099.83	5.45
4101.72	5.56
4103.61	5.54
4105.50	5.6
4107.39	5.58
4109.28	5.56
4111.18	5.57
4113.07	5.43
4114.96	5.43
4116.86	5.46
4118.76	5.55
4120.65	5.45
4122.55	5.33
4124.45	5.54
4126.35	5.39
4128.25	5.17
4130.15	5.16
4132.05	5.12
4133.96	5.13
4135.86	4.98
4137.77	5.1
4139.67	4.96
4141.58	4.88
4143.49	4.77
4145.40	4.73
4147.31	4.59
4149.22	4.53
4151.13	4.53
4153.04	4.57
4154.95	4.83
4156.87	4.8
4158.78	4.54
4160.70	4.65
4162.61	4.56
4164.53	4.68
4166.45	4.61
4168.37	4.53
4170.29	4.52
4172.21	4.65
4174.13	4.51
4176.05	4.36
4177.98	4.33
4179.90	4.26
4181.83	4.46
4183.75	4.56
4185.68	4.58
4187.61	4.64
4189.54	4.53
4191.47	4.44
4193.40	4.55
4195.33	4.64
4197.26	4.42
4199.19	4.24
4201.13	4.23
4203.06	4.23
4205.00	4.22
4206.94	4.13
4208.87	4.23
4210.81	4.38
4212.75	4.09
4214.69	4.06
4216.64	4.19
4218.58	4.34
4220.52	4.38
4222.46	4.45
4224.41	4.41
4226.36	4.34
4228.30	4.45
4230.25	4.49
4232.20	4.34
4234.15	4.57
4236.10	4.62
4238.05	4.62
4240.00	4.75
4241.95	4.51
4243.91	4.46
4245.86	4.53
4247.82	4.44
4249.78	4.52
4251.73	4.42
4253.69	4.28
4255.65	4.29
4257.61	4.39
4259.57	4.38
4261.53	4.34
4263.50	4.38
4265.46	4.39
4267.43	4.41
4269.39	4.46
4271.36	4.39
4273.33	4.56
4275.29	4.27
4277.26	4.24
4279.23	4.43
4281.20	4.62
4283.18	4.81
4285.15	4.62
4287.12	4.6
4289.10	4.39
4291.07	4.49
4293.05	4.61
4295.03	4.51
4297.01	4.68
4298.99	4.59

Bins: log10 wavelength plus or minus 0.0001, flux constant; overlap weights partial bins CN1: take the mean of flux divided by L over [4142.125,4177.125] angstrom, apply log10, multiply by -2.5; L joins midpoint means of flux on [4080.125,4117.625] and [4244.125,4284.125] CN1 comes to 0.11 mag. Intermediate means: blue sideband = 5.46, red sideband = 4.43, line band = 4.61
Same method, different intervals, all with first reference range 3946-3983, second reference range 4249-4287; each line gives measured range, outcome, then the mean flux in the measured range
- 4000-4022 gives 0.09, 4.93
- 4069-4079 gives 0.04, 4.98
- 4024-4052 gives 0.13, 4.68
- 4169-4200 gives 0.06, 4.48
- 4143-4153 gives 0.06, 4.62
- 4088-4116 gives -0.10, 5.53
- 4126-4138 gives -0.04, 5.14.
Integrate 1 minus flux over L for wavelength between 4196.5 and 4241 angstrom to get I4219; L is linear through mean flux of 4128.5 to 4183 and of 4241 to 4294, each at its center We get 2.0 angstrom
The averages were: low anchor 4.7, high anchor 4.45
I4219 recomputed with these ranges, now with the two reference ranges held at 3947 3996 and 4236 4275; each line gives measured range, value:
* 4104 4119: -1.7 angstrom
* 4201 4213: 1.0 angstrom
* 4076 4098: -1.2 angstrom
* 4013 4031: 1.6 angstrom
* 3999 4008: 0.8 angstrom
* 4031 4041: 0.9 angstrom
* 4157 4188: 1.4 angstrom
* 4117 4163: -0.9 angstrom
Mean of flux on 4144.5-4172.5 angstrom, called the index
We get 4.62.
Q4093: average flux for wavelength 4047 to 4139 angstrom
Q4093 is 5.2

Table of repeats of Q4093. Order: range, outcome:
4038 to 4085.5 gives 4.85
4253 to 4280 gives 4.37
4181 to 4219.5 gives 4.36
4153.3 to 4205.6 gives 4.51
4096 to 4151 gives 5.25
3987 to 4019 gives 5.04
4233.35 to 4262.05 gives 4.48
